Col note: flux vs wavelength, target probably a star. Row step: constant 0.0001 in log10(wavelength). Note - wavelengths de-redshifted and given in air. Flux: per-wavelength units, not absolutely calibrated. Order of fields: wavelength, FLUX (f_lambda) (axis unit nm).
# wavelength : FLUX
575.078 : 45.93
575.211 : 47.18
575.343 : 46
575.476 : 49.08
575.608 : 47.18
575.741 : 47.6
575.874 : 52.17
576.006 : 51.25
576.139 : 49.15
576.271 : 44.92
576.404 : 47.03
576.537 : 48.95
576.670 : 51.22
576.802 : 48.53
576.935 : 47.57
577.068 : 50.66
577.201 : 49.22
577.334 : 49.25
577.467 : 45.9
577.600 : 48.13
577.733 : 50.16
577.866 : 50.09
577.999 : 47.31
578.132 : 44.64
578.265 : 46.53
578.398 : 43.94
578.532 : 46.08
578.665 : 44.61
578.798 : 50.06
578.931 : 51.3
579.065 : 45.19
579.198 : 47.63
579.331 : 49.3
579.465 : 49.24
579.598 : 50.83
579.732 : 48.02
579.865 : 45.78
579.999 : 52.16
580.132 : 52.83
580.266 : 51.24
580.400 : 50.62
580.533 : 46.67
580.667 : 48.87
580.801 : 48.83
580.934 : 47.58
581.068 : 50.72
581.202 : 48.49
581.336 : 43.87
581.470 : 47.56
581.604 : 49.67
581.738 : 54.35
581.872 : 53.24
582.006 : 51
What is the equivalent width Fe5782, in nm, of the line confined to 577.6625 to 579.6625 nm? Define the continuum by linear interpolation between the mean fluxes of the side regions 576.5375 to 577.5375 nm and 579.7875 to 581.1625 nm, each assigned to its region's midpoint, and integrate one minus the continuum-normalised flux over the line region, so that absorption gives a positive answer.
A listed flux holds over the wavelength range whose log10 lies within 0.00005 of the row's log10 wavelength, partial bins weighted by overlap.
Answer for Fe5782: 0.06 nm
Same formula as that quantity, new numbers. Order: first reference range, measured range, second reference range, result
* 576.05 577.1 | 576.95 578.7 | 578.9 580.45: 0.05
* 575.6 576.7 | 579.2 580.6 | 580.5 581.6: -0.04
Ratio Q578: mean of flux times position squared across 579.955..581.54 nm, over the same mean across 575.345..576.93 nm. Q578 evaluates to 1.0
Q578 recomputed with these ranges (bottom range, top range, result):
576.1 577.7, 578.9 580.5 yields 1.03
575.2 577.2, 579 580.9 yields 1.02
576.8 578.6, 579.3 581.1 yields 1.05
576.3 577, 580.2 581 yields 1.03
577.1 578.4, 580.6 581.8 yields 1.03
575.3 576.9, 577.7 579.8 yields 0.99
